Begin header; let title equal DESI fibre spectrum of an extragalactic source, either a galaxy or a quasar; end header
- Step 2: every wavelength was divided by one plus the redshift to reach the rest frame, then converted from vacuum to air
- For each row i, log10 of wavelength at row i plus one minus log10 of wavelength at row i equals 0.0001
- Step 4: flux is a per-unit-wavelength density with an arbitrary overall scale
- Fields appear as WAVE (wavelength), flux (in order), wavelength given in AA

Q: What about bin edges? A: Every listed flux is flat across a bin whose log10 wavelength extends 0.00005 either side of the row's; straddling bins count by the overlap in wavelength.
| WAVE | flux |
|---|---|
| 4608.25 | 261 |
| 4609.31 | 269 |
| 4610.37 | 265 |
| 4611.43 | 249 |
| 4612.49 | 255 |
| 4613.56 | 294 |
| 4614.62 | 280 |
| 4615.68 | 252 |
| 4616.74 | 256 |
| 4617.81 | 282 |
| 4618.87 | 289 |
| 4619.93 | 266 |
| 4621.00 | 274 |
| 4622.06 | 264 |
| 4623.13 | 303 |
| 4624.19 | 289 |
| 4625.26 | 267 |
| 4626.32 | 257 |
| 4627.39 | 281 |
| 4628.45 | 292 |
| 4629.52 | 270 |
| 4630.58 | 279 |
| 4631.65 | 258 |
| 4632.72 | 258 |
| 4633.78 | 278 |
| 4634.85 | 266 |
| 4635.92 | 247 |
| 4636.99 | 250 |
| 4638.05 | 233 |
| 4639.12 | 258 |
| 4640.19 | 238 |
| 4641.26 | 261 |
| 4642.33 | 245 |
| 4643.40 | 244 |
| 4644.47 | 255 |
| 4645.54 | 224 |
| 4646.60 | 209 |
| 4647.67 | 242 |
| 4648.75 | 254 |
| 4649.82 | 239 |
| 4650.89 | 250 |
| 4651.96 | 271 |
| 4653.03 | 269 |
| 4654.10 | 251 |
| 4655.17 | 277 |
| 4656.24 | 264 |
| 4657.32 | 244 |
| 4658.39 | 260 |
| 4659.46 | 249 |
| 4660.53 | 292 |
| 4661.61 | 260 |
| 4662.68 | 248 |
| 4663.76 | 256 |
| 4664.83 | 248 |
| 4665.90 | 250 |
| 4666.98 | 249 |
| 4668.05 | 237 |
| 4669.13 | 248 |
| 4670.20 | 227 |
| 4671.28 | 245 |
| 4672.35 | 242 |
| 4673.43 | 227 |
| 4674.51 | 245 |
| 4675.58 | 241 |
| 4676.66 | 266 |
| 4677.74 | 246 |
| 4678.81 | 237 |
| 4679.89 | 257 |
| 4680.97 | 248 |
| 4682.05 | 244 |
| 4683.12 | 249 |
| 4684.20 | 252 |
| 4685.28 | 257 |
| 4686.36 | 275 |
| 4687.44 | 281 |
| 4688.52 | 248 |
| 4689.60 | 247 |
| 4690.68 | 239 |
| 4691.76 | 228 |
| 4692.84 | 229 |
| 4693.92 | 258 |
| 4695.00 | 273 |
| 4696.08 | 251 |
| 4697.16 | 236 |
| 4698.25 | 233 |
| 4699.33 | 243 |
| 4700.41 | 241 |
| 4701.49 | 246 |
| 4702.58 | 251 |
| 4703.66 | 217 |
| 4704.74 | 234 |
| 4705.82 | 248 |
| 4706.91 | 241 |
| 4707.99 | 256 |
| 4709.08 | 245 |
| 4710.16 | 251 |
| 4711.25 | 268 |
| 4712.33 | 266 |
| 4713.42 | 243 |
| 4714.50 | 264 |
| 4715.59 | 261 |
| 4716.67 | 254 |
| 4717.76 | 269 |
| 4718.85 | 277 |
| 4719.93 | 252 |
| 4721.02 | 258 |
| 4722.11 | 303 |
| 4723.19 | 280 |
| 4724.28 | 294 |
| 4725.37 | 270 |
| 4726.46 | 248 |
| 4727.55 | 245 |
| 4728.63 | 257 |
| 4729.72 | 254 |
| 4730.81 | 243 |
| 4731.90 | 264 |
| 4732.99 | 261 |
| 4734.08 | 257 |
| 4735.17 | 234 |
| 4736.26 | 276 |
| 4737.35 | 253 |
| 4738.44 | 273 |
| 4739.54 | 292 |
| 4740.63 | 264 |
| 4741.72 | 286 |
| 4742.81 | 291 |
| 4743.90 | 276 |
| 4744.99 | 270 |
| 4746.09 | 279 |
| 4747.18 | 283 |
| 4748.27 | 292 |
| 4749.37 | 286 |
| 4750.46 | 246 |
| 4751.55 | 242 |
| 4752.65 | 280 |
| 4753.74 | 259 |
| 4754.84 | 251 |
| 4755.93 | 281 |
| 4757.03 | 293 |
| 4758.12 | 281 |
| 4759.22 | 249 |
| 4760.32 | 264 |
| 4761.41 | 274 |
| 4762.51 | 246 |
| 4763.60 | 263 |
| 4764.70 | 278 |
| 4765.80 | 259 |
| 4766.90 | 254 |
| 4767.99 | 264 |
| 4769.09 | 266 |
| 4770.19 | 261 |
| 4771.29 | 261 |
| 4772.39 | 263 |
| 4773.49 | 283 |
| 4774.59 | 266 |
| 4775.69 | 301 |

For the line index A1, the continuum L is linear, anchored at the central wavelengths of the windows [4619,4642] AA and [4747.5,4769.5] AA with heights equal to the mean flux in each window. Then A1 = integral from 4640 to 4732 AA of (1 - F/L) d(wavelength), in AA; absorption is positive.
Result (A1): 5.0 AA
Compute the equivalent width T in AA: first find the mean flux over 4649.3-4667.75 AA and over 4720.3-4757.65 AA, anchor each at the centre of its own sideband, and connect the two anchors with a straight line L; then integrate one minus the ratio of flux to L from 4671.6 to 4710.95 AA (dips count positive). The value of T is 2.3 AA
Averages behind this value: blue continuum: 257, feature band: 247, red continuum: 269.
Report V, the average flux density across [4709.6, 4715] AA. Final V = 259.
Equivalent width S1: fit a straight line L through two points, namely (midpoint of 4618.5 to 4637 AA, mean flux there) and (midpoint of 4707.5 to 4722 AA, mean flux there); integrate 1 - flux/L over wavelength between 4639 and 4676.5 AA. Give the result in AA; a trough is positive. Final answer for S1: 2.6 AA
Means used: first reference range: 272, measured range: 249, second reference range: 260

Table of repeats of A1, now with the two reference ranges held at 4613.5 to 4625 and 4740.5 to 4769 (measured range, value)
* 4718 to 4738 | 0.61 AA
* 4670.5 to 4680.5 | 1.05 AA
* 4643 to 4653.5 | 1.12 AA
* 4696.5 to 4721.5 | 2.00 AA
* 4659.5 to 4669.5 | 0.73 AA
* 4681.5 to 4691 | 0.63 AA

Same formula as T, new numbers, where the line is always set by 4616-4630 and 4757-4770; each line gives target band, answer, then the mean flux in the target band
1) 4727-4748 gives 0.0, 267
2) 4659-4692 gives 2.7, 250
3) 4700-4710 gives 1.0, 242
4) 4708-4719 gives 0.4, 259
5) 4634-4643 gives 0.8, 250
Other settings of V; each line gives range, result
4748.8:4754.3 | 262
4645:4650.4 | 234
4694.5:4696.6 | 262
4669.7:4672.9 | 238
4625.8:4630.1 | 275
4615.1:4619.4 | 270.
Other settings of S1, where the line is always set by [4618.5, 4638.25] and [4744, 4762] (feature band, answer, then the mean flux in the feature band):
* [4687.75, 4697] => 0.8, 247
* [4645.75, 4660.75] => 0.9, 254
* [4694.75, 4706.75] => 1.3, 242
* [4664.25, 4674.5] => 1.1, 242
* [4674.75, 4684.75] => 0.8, 249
